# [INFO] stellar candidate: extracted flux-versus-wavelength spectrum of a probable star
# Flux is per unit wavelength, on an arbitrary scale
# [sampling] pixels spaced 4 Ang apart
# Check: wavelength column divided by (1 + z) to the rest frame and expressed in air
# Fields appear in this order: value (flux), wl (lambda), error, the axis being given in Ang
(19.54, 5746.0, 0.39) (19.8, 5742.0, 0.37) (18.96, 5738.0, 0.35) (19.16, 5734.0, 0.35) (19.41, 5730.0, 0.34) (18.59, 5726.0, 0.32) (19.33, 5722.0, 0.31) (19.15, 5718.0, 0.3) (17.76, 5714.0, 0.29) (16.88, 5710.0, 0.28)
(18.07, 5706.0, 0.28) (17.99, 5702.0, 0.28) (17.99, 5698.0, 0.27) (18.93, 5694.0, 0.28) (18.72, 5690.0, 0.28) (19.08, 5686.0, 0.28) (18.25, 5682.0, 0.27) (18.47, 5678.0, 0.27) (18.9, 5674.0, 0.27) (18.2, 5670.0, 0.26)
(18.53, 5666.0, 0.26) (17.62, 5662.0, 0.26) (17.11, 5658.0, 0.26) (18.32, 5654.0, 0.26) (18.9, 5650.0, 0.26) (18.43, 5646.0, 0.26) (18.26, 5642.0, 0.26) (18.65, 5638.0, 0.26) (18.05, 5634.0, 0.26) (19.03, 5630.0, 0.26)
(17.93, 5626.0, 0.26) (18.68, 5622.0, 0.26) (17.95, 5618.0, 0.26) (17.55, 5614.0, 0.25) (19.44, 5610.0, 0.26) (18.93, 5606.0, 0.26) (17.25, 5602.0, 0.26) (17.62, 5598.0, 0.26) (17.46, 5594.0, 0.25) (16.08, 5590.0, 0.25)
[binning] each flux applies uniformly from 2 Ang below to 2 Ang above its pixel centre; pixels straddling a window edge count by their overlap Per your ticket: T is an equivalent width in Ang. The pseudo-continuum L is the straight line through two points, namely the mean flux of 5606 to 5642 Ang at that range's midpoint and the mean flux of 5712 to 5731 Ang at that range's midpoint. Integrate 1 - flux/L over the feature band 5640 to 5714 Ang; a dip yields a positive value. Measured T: 1.6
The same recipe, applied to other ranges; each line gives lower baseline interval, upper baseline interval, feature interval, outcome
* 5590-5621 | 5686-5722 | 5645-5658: -0.17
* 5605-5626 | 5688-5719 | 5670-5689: -0.41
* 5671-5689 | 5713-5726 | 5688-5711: 0.70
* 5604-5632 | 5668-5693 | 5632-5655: 0.13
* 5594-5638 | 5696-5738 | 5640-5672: 0.26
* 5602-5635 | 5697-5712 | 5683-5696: -0.75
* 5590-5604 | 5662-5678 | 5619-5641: -0.81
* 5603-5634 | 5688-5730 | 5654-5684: 0.40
